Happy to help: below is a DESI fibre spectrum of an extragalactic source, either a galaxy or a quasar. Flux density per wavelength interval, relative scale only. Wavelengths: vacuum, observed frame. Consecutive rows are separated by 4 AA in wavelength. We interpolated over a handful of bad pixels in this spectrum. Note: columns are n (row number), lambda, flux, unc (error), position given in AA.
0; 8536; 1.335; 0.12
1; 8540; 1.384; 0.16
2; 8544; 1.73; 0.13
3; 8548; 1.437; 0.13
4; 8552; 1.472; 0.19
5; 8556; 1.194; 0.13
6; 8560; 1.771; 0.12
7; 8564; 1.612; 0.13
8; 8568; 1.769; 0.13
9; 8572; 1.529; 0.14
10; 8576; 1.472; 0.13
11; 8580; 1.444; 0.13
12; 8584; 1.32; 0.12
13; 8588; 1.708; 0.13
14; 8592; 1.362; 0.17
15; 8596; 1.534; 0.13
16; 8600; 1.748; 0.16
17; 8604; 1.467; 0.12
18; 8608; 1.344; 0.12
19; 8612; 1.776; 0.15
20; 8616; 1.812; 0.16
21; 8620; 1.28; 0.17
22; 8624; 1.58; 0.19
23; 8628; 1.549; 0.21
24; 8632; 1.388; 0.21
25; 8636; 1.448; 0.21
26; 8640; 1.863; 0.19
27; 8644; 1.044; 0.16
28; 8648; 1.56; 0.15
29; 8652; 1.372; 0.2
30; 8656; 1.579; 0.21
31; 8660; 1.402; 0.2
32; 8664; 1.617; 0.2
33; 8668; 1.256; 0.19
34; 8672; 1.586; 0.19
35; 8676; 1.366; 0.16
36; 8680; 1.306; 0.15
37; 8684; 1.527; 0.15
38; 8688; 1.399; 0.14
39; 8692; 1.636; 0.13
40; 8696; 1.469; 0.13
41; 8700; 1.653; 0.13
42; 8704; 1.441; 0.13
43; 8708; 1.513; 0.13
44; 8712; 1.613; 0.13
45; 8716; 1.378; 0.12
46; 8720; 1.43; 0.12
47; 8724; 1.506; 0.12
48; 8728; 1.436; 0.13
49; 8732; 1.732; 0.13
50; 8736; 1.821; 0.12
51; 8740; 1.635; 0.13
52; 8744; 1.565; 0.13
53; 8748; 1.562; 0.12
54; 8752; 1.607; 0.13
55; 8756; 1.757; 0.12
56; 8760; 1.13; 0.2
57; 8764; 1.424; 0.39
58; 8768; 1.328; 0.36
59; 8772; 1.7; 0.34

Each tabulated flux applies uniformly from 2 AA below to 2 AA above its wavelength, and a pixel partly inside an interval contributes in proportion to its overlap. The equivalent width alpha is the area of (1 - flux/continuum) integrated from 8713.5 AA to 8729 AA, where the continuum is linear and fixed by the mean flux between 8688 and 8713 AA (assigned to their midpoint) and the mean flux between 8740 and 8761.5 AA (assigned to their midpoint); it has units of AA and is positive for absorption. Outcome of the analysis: 0.98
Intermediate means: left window 1.54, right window 1.54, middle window 1.44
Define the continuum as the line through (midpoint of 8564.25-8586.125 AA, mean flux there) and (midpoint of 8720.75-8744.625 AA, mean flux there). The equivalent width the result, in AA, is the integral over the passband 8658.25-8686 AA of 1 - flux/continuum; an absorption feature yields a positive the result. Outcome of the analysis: 2.40 AA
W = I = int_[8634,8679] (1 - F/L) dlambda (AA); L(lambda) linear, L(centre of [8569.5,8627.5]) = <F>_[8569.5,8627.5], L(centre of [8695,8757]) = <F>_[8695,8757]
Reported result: 2.5 AA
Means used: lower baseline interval 1.53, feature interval 1.46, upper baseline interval 1.57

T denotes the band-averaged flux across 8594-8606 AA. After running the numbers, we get 1.58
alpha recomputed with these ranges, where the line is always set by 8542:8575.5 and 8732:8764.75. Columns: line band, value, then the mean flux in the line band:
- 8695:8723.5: 1.3 AA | 1.5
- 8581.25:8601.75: 0.5 AA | 1.53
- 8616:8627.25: 0.4 AA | 1.51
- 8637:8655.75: 1.2 AA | 1.47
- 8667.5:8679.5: 1.2 AA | 1.41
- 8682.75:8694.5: 0.4 AA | 1.52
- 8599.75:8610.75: 0.4 AA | 1.5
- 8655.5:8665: 0.3 AA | 1.52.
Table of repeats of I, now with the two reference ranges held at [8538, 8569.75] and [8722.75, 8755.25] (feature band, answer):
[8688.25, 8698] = 0.4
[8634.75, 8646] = 0.9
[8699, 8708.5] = 0.4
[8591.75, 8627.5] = 0.3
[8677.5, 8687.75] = 1.2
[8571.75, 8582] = 0.5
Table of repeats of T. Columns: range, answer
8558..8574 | 1.67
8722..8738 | 1.62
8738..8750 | 1.59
